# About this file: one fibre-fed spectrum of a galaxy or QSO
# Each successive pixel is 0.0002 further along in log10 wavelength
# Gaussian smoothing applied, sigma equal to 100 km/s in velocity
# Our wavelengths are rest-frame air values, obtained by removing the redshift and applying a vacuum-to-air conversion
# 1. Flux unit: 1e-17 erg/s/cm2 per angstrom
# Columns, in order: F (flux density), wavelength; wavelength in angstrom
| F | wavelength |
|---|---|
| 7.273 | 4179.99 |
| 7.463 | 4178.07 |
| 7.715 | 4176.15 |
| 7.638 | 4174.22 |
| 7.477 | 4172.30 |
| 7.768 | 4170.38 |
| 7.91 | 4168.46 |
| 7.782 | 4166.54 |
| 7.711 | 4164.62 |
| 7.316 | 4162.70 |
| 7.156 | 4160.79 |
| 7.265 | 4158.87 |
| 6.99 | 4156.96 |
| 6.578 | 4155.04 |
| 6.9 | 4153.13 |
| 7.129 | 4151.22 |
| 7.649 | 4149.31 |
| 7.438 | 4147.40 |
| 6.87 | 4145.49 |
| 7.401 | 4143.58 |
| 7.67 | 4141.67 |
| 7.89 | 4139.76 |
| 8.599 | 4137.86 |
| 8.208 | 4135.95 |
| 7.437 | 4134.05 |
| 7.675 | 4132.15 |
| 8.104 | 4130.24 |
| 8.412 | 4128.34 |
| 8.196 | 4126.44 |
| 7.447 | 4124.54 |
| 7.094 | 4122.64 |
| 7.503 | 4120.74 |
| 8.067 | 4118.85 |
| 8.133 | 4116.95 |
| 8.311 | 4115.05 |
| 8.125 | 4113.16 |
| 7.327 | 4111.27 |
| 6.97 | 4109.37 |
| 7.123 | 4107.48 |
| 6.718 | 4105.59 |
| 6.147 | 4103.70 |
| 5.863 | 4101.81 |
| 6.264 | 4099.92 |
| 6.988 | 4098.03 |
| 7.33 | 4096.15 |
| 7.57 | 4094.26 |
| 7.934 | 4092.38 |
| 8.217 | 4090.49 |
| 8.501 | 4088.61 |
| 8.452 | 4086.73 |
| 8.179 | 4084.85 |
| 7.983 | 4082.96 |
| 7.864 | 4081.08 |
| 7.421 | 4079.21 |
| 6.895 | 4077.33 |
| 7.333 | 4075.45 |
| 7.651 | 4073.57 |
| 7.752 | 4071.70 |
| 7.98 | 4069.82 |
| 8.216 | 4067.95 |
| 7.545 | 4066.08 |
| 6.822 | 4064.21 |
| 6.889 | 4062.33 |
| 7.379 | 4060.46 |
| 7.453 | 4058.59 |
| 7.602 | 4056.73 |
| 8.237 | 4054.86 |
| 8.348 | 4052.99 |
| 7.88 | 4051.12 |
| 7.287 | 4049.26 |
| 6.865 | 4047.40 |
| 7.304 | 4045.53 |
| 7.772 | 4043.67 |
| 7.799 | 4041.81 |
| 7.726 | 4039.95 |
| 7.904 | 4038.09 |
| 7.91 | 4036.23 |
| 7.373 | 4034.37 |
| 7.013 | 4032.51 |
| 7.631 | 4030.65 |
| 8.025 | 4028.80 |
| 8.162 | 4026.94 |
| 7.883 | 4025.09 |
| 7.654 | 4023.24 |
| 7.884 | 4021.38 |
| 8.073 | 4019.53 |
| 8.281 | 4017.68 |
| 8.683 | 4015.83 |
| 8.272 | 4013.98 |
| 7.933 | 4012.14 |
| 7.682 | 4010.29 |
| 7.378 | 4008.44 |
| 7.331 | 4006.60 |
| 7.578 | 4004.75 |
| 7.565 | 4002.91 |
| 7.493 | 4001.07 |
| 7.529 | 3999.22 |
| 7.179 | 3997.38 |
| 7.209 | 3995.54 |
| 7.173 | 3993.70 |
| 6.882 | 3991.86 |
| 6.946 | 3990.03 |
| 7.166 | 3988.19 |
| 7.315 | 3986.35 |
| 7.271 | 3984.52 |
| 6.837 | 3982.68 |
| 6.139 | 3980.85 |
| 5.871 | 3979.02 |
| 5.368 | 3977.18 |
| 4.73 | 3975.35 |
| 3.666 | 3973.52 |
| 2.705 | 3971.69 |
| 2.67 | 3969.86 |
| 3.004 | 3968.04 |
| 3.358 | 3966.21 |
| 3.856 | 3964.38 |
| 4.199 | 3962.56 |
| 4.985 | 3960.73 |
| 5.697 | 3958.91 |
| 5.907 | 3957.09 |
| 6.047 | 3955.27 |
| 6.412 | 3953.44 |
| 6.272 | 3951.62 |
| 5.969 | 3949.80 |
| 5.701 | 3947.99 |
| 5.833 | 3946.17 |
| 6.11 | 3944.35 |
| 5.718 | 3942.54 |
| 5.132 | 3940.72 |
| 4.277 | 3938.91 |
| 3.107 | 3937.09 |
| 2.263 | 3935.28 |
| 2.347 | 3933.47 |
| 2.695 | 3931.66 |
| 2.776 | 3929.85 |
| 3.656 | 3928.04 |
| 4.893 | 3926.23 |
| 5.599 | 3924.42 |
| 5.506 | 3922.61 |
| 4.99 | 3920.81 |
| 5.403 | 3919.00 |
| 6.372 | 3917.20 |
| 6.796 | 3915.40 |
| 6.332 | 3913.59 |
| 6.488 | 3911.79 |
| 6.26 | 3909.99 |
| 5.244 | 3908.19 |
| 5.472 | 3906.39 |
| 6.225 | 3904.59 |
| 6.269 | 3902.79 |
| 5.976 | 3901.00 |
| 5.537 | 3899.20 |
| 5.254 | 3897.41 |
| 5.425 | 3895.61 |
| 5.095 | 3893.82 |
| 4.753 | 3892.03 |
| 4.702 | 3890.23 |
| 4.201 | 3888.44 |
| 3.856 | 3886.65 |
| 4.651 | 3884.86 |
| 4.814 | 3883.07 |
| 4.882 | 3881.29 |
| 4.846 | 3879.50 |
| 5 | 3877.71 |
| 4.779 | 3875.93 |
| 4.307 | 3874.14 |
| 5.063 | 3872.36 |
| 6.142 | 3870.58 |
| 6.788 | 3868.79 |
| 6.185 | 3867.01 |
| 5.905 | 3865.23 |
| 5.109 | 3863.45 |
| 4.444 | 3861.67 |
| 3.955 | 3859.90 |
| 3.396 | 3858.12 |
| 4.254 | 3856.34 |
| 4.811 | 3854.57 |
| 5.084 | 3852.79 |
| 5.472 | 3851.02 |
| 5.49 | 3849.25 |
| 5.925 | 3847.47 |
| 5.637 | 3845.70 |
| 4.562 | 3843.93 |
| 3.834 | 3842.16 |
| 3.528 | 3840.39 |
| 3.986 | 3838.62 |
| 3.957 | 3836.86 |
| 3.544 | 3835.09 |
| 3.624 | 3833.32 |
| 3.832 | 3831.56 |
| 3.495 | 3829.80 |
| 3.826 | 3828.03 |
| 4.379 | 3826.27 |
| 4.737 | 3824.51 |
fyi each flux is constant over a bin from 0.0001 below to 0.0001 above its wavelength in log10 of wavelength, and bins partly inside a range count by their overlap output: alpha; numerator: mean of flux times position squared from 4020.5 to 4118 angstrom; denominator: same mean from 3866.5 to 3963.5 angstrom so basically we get 1.58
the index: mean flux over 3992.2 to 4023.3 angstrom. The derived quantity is 7.69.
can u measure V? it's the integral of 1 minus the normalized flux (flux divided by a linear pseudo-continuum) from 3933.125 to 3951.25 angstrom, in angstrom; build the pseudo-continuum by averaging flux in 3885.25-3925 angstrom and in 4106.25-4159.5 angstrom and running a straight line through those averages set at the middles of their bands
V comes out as 3.4 angstrom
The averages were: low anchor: 5.52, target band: 4.77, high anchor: 7.59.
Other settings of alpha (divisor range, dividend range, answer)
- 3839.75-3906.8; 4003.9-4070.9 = 1.66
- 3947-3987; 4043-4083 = 1.53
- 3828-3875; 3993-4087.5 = 1.80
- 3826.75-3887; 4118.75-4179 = 1.87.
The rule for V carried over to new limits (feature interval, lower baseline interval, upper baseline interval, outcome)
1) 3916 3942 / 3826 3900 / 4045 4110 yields 6.0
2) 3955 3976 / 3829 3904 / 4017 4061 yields 7.5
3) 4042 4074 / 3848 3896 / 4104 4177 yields -4.0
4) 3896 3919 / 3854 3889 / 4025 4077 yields -2.3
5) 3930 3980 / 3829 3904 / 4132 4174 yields 9.6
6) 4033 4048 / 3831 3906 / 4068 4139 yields -1.5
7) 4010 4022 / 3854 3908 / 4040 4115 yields -2.5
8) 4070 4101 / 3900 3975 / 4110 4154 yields -2.6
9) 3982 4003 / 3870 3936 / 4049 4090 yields -2.4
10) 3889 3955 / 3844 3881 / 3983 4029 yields 10.0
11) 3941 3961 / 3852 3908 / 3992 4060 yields 1.4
